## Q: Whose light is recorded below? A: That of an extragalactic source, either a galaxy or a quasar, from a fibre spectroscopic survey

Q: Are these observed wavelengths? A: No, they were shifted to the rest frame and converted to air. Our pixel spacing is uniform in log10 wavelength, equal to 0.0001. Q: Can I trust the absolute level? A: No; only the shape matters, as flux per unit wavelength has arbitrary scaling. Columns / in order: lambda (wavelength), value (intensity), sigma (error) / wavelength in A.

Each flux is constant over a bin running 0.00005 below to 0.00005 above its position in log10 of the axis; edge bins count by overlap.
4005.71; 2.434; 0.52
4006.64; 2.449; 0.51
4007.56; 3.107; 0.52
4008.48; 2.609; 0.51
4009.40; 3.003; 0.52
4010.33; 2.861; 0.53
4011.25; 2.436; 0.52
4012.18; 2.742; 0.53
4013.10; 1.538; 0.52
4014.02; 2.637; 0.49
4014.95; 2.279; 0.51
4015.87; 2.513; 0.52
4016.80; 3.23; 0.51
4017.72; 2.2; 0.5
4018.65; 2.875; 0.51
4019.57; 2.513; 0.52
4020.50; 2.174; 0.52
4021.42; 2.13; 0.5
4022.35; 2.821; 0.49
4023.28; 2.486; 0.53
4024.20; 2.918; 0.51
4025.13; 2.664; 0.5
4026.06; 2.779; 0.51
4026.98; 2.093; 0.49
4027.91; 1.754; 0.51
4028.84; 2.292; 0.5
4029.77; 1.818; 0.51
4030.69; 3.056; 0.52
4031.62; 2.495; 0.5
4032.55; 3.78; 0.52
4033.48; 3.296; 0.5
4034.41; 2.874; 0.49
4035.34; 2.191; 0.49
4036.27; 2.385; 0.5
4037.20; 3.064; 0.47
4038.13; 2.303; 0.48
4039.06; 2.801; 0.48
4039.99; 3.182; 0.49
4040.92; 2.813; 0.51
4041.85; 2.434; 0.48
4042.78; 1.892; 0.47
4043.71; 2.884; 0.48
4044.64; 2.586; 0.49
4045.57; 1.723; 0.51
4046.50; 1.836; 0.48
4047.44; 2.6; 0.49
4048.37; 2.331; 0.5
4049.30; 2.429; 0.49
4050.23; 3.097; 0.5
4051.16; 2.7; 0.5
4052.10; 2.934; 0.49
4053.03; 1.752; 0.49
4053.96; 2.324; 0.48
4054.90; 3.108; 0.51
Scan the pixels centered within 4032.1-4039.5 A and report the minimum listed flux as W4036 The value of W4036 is 2.191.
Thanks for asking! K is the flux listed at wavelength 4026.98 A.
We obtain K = 2.093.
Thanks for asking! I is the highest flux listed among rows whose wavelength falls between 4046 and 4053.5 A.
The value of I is 3.097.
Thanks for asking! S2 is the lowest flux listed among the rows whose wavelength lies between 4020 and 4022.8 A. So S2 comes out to 2.13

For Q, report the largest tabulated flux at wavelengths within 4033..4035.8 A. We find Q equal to 3.296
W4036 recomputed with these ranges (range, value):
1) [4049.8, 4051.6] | 2.7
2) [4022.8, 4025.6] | 2.486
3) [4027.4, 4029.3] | 1.754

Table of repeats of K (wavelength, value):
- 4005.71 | 2.434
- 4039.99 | 3.182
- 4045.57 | 1.723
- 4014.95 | 2.279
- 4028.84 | 2.292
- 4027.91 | 1.754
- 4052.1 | 2.934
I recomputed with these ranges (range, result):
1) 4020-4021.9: 2.174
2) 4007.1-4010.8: 3.107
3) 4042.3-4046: 2.884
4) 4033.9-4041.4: 3.182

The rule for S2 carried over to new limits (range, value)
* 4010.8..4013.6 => 1.538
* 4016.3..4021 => 2.174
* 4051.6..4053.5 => 1.752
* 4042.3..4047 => 1.723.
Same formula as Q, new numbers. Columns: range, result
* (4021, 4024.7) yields 2.918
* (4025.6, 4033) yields 3.78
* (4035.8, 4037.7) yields 3.064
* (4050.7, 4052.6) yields 2.934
